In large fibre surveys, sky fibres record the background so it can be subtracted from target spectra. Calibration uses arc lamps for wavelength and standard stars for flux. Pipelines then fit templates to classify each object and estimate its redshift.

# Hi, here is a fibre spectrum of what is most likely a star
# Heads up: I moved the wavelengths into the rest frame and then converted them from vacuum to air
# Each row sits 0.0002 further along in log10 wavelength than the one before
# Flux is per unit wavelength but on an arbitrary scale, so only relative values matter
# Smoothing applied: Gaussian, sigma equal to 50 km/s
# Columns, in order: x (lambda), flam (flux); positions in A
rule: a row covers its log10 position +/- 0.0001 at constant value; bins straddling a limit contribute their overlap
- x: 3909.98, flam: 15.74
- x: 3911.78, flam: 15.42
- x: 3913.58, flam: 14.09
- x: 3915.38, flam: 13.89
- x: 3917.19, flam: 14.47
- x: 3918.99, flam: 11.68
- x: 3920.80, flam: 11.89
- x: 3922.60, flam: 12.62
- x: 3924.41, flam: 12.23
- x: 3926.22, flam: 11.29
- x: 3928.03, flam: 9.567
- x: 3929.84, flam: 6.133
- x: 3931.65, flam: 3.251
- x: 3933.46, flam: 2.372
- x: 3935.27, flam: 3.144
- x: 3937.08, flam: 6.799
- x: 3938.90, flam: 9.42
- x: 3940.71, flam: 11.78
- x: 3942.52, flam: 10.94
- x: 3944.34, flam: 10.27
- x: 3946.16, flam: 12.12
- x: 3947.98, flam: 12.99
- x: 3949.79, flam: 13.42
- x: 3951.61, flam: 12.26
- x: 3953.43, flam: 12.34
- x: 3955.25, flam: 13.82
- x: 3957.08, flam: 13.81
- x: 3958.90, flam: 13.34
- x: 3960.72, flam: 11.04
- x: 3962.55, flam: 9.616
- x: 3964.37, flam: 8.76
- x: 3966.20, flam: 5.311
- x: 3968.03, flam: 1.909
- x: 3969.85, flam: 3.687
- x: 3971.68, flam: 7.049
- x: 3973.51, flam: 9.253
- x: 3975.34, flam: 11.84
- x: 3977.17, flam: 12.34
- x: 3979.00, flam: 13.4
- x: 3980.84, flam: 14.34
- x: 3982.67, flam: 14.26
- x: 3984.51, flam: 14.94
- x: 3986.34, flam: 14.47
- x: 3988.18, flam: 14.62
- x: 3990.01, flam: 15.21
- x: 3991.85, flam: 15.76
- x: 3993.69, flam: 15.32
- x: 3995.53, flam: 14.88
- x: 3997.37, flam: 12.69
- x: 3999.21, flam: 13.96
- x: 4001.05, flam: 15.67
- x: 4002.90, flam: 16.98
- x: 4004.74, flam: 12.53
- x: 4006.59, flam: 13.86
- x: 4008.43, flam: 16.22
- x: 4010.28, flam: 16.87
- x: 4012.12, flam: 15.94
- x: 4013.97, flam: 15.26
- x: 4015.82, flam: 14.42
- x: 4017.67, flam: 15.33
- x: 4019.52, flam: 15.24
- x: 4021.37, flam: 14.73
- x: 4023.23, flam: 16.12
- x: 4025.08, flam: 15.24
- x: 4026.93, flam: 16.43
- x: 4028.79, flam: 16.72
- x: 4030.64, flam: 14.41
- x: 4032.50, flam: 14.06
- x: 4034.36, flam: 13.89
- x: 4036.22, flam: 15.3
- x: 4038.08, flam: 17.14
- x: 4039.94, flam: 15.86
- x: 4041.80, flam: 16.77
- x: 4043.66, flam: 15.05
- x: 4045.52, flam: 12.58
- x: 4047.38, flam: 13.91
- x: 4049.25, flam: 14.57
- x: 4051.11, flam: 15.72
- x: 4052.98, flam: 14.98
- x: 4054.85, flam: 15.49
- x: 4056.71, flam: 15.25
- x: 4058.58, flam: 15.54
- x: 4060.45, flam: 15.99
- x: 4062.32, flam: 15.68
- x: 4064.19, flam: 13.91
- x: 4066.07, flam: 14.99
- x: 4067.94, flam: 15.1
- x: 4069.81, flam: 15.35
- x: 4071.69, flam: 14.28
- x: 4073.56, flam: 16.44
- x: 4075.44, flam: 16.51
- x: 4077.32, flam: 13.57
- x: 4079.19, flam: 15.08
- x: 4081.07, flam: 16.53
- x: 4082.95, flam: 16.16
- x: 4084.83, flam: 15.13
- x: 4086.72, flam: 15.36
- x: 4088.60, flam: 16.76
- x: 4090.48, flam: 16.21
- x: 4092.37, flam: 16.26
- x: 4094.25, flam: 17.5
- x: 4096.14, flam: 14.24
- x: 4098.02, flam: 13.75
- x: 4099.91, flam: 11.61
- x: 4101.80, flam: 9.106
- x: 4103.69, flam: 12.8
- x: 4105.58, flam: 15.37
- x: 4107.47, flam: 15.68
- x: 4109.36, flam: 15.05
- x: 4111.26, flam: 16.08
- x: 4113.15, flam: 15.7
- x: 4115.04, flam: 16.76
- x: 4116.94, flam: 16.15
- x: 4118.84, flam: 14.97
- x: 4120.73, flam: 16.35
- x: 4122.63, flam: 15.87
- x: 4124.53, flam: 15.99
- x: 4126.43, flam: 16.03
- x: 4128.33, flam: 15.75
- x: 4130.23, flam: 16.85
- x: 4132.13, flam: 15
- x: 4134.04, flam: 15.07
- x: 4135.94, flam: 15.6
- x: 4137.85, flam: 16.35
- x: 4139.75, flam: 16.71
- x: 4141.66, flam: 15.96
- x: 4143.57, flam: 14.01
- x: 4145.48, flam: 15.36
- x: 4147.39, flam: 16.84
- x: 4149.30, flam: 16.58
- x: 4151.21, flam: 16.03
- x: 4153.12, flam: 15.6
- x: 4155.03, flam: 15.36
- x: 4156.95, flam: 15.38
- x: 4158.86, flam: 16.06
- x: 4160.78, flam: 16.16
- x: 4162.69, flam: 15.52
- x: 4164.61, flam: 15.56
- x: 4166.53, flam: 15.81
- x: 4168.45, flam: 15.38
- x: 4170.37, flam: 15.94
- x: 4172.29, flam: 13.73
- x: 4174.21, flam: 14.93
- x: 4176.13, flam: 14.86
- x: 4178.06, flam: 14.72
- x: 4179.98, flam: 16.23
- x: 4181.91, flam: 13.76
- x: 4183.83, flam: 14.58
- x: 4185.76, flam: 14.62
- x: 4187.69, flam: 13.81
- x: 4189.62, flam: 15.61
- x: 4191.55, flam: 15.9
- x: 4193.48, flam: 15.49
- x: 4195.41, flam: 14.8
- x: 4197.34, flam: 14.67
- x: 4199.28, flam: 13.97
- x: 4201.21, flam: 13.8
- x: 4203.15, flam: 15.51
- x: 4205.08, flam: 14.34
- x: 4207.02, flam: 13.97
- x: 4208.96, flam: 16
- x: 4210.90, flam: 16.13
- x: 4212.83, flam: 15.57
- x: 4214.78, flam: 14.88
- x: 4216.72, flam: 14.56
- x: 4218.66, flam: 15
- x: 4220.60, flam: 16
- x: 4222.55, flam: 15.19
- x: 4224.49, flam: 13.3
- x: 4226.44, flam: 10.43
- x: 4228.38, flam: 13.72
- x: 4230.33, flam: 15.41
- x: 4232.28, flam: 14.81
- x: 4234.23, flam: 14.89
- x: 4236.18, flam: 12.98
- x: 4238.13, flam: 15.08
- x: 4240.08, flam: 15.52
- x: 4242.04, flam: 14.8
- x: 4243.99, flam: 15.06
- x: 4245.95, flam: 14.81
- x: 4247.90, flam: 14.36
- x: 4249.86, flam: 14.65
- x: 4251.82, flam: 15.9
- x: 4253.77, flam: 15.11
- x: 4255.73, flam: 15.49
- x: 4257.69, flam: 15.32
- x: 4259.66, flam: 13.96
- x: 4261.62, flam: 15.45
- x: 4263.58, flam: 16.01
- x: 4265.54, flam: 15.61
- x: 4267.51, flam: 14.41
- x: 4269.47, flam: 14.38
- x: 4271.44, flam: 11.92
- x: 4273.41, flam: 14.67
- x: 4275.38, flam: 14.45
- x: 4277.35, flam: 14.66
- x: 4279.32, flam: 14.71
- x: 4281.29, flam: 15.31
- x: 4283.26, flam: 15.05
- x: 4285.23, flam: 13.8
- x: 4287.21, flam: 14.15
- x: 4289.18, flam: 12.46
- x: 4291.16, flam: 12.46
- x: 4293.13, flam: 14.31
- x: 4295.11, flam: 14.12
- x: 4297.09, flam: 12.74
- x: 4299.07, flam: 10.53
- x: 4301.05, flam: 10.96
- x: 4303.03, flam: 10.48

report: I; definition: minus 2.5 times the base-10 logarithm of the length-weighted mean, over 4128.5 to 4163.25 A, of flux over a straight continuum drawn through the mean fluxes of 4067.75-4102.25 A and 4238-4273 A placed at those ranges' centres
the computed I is -0.06 mag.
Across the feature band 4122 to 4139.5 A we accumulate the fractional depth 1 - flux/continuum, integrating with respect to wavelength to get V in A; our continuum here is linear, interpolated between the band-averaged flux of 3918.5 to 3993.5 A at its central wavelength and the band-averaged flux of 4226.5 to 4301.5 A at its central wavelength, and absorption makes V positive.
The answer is -4.3 A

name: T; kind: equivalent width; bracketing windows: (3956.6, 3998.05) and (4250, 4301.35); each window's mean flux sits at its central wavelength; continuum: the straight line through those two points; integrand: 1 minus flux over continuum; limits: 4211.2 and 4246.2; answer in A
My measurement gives -2.0 A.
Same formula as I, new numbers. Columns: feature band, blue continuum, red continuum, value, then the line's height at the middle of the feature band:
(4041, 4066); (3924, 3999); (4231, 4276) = -0.24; 12.1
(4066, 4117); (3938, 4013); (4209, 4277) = -0.13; 13.4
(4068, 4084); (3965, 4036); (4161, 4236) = -0.11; 14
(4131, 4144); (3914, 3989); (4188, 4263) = -0.16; 13.4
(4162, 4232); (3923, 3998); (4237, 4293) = -0.08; 13.8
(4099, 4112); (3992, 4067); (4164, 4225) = 0.11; 15.1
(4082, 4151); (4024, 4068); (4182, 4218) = -0.03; 15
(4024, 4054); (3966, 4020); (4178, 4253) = -0.12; 13.5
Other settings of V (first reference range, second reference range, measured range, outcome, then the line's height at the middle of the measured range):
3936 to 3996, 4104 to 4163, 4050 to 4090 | -3.57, 14.2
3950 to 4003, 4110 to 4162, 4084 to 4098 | -0.93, 14.8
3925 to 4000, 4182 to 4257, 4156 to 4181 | -2.57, 14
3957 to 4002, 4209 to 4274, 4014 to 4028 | -3.45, 12.3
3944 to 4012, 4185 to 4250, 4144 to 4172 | -3.14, 14.2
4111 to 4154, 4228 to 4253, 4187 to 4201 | 0.38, 15.3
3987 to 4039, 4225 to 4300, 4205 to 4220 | -0.67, 14.5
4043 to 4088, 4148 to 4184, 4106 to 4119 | -0.45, 15.3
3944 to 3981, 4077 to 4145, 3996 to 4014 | -4.63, 11.9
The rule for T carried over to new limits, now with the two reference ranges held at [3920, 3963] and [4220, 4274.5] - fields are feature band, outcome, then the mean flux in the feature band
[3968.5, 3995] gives -3.88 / 12.5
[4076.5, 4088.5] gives -3.08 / 15.4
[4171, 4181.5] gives -0.98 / 14.9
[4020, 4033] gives -4.47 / 15.4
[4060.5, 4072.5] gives -2.92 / 15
